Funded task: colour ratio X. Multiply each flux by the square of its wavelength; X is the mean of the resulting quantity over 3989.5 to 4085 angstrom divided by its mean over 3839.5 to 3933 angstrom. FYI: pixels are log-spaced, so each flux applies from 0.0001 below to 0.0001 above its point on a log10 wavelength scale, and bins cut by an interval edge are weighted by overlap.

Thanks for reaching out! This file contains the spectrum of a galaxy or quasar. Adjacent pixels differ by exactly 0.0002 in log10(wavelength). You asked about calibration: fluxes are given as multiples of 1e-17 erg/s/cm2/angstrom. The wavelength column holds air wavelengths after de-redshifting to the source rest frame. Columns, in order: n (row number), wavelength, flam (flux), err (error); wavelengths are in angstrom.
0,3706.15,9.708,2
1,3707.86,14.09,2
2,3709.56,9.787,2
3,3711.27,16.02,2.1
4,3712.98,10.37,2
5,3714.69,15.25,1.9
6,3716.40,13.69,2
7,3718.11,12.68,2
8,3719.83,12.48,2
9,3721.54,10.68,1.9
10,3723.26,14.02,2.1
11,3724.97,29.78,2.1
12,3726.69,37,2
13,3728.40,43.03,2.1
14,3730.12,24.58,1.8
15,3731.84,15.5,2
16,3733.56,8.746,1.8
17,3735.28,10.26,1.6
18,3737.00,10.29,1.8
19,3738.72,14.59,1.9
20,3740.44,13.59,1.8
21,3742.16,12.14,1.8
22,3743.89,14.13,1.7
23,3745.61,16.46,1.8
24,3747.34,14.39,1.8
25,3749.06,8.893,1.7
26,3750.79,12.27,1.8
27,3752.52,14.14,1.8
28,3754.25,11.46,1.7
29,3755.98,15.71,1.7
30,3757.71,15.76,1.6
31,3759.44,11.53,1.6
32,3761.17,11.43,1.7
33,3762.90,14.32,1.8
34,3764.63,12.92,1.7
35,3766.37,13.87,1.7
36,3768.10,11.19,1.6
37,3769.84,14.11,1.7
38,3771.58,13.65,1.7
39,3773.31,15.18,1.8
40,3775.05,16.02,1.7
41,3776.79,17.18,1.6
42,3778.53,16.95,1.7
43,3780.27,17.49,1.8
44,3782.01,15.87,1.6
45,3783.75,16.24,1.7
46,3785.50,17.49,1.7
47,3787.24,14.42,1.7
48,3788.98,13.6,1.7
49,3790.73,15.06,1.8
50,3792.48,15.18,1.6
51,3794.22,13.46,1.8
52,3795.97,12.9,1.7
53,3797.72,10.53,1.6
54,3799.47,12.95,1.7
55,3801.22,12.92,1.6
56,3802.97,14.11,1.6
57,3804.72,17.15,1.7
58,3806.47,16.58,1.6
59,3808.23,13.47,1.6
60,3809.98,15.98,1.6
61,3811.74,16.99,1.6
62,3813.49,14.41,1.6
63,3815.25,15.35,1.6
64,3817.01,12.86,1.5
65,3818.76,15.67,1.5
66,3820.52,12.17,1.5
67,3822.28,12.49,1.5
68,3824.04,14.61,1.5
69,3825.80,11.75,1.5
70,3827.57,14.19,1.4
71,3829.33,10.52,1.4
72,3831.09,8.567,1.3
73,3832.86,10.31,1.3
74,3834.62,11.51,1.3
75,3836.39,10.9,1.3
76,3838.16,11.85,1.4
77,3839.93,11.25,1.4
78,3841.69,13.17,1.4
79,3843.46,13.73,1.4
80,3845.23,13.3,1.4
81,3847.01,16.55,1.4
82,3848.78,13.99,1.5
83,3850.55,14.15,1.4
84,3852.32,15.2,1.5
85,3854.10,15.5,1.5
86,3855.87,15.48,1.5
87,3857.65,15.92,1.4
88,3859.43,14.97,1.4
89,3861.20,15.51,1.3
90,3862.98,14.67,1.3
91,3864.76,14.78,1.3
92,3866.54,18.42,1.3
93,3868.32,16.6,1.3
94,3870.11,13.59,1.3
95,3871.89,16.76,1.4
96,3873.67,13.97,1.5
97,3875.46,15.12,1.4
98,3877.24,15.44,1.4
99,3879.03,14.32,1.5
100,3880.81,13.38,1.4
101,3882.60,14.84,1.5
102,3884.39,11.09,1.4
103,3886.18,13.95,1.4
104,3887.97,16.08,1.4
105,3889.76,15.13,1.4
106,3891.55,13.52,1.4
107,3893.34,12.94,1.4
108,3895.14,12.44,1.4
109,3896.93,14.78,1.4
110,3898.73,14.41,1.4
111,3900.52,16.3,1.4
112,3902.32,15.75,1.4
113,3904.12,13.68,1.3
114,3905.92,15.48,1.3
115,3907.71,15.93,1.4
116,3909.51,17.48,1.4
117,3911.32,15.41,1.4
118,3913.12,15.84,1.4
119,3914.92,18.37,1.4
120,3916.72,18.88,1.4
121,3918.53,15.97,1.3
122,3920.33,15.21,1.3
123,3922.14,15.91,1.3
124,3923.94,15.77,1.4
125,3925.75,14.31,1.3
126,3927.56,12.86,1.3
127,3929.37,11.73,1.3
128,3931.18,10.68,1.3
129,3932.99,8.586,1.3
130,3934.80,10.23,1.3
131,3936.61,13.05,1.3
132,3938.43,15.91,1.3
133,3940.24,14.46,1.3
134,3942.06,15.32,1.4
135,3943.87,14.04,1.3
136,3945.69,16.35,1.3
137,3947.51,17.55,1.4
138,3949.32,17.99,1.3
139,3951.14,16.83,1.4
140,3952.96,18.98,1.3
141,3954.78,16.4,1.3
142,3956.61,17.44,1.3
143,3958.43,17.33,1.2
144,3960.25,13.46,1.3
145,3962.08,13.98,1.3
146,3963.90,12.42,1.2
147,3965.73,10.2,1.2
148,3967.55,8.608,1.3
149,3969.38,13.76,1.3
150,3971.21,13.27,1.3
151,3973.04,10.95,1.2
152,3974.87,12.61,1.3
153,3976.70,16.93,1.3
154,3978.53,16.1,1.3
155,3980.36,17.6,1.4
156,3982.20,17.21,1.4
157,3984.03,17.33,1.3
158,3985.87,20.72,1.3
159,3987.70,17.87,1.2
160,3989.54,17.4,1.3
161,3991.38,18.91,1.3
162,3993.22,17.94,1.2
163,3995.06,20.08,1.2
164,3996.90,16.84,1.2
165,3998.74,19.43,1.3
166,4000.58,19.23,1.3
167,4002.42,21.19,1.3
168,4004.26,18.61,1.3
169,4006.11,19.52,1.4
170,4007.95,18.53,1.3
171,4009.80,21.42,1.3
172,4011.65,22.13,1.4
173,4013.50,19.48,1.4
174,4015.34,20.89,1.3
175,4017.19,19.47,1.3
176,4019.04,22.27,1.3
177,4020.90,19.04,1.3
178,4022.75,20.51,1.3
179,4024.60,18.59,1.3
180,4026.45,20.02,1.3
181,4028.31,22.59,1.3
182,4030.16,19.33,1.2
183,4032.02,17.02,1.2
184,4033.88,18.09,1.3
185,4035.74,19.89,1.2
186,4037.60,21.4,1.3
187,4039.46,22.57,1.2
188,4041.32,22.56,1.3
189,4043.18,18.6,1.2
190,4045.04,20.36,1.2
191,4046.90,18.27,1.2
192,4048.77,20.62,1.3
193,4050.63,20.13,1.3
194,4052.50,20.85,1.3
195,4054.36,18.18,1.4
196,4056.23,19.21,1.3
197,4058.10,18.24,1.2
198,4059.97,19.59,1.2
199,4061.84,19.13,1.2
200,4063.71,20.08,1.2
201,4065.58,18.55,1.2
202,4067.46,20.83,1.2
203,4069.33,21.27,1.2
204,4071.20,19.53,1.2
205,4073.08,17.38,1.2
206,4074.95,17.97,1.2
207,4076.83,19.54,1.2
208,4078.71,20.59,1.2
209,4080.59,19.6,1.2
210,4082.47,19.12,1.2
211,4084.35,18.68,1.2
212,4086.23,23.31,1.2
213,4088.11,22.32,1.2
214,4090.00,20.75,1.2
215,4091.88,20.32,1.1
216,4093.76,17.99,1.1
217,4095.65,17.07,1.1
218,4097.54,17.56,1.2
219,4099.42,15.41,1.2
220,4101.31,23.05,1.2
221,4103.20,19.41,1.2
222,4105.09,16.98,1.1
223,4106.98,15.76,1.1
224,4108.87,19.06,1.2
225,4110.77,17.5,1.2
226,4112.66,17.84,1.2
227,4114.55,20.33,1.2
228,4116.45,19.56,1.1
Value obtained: 1.44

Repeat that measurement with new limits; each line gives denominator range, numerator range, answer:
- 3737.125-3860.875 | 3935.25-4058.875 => 1.42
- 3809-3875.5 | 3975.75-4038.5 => 1.49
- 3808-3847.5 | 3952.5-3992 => 1.27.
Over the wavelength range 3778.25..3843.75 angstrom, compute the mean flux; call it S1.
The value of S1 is 13.8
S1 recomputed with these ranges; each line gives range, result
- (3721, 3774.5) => 15.7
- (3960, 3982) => 13.4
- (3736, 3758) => 13.3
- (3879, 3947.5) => 14.5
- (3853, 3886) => 15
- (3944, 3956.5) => 17.1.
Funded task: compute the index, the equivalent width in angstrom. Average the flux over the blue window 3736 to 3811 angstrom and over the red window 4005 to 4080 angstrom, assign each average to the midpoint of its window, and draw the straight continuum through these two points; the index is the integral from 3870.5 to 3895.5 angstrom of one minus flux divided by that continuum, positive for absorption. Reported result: 3.4 angstrom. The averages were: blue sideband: 14.1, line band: 14.2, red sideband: 19.8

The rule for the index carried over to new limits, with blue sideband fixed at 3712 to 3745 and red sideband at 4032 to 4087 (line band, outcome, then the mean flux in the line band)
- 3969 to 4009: 3.6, 17.4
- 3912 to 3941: 6.8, 14.2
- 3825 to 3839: 5.2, 11.2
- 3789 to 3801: 2.9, 13.3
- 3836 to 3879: 8.1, 14.7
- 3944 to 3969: 5.0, 15.1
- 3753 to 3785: 5.2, 14.5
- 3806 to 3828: 4.2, 14.3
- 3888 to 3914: 4.9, 15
